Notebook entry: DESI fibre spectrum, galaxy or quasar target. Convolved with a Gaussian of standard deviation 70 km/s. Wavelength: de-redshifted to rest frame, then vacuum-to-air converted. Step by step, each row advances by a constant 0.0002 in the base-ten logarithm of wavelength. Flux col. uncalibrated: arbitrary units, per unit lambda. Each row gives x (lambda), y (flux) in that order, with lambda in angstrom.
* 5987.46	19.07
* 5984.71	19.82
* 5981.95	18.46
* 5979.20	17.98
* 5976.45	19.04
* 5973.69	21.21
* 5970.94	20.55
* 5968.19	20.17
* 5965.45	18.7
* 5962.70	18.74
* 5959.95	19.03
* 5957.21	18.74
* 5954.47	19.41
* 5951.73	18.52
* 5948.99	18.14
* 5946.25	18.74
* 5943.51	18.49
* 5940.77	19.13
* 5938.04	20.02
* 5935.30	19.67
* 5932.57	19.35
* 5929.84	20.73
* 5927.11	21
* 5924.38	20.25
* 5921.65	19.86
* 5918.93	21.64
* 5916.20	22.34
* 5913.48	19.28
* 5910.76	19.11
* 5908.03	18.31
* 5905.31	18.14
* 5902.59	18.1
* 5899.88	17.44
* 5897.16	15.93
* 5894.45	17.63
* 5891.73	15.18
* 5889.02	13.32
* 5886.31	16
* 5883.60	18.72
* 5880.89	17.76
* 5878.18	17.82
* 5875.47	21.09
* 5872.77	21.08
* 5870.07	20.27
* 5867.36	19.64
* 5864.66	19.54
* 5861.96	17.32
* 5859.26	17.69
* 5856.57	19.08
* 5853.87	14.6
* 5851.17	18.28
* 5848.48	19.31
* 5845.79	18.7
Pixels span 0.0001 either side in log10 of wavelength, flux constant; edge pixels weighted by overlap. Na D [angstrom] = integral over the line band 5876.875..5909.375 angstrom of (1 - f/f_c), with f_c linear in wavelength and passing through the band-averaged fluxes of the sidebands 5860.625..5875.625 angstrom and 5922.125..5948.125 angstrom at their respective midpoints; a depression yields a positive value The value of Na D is 4.4 angstrom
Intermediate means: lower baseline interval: 19.7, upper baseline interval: 19.7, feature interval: 17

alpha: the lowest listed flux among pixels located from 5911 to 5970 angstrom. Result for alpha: 18.14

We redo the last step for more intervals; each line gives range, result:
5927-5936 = 19.35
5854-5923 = 13.32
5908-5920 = 18.31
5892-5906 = 15.93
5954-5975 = 18.7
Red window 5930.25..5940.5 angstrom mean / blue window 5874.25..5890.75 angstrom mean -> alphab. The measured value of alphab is 1.14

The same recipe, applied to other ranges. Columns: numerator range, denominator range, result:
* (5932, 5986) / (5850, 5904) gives 1.08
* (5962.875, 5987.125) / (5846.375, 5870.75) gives 1.06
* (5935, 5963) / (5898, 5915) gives 1.03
